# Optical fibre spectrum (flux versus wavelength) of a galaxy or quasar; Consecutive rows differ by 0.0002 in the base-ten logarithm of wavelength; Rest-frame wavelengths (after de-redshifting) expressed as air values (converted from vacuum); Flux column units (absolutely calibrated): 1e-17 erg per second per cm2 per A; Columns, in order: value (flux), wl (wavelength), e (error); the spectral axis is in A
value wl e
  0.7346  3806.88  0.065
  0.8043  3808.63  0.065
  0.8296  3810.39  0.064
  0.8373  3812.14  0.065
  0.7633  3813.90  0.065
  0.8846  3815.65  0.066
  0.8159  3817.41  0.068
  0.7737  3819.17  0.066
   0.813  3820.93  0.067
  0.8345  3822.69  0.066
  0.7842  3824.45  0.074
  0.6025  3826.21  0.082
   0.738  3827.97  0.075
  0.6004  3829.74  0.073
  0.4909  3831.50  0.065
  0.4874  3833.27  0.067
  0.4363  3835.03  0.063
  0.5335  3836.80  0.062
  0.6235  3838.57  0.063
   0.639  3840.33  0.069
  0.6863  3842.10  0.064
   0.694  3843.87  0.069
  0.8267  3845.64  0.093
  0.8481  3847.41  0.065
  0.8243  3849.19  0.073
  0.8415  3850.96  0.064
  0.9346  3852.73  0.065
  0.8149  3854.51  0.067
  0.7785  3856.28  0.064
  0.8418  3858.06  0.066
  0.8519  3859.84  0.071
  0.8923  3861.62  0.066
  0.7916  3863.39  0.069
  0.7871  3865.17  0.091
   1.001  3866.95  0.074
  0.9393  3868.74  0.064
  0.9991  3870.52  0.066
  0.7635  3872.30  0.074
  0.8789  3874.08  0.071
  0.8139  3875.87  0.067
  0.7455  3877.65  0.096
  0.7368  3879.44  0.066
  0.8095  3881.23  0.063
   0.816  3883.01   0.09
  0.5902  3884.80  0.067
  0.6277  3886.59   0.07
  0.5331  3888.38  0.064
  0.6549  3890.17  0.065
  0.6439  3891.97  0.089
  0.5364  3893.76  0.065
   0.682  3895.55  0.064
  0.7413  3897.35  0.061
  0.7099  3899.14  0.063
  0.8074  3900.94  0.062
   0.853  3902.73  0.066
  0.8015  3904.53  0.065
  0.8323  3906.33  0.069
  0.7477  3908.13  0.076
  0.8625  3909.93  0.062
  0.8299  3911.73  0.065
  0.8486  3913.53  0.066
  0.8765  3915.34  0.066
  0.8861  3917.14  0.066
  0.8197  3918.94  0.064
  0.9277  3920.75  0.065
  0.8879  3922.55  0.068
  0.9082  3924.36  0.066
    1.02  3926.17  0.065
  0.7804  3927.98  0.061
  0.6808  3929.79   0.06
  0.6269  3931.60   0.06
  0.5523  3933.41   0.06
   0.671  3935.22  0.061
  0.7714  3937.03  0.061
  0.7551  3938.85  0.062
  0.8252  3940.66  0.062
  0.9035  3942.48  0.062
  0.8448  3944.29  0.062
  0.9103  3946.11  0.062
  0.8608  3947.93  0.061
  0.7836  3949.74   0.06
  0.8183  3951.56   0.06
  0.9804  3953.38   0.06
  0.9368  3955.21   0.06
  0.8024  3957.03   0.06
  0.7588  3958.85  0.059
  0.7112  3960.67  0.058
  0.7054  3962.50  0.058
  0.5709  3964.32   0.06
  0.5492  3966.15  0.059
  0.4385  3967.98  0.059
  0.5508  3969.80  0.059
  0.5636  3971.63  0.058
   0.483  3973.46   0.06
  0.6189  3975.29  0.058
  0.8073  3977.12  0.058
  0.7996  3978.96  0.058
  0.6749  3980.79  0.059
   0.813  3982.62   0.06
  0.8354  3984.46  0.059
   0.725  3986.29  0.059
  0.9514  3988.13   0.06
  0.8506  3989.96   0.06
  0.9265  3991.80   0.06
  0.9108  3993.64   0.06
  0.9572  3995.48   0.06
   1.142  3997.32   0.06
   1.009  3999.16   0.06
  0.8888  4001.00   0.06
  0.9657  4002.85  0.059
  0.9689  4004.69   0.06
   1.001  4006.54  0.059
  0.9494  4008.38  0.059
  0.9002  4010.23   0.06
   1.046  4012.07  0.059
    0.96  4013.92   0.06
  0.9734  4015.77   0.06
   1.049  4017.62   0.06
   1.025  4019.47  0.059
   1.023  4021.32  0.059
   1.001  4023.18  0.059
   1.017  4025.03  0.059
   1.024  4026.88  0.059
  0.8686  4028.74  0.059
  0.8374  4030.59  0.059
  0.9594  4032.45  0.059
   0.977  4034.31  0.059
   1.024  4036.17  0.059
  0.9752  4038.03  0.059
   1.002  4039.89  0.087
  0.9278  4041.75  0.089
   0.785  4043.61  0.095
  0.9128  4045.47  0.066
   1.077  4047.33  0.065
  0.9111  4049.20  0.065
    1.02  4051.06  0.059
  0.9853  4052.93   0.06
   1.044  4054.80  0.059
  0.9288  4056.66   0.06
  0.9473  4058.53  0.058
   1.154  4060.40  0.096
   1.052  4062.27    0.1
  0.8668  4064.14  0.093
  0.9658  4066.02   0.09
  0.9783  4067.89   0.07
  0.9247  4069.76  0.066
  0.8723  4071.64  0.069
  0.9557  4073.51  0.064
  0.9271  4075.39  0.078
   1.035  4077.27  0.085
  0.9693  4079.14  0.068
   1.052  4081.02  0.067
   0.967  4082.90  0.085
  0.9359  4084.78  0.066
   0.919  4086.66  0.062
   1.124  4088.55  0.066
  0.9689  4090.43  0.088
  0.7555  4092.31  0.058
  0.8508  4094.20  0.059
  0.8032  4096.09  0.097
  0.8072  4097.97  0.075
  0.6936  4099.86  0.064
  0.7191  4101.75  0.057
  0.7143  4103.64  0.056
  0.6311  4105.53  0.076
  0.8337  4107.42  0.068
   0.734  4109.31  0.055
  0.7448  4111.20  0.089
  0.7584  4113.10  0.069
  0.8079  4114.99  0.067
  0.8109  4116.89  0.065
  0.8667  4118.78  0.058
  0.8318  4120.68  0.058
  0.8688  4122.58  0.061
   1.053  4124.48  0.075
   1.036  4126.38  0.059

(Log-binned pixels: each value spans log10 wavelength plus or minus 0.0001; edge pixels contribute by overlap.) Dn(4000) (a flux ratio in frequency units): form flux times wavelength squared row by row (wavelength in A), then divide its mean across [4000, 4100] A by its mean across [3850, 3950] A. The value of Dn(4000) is 1.29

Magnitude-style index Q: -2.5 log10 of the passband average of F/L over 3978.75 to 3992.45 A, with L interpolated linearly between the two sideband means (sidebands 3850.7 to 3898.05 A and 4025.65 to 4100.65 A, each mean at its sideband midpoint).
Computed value 0.07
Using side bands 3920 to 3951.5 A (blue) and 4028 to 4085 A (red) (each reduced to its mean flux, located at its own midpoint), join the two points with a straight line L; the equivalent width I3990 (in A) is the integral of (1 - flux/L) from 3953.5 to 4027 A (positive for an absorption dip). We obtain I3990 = 2.8 A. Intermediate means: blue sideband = 0.806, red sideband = 0.963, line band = 0.847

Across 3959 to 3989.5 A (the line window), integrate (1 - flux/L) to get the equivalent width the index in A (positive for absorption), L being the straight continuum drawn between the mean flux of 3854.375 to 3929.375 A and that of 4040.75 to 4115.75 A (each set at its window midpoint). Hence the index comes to 6.0 A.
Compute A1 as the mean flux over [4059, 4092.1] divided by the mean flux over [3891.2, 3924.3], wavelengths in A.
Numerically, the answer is 1.22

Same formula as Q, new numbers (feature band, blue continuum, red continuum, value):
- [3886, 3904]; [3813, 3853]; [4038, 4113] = 0.12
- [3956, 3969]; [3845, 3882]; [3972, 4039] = 0.34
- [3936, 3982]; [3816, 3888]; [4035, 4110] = 0.14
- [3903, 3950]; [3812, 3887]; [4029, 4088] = 0.03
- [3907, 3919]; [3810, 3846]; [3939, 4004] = -0.11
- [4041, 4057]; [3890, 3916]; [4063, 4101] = -0.08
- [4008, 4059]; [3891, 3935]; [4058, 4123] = -0.14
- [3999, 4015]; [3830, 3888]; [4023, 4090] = -0.05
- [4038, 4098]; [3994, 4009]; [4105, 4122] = -0.11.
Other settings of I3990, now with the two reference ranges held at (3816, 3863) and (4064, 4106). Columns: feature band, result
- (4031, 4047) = -1.6 A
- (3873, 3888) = 0.3 A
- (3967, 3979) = 3.3 A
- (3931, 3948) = 0.6 A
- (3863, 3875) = -2.1 A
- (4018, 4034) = -2.2 A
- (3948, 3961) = -0.4 A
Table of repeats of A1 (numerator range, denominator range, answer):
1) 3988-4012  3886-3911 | 1.33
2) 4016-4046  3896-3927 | 1.14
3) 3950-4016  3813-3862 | 1.11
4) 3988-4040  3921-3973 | 1.29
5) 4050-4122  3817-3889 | 1.19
